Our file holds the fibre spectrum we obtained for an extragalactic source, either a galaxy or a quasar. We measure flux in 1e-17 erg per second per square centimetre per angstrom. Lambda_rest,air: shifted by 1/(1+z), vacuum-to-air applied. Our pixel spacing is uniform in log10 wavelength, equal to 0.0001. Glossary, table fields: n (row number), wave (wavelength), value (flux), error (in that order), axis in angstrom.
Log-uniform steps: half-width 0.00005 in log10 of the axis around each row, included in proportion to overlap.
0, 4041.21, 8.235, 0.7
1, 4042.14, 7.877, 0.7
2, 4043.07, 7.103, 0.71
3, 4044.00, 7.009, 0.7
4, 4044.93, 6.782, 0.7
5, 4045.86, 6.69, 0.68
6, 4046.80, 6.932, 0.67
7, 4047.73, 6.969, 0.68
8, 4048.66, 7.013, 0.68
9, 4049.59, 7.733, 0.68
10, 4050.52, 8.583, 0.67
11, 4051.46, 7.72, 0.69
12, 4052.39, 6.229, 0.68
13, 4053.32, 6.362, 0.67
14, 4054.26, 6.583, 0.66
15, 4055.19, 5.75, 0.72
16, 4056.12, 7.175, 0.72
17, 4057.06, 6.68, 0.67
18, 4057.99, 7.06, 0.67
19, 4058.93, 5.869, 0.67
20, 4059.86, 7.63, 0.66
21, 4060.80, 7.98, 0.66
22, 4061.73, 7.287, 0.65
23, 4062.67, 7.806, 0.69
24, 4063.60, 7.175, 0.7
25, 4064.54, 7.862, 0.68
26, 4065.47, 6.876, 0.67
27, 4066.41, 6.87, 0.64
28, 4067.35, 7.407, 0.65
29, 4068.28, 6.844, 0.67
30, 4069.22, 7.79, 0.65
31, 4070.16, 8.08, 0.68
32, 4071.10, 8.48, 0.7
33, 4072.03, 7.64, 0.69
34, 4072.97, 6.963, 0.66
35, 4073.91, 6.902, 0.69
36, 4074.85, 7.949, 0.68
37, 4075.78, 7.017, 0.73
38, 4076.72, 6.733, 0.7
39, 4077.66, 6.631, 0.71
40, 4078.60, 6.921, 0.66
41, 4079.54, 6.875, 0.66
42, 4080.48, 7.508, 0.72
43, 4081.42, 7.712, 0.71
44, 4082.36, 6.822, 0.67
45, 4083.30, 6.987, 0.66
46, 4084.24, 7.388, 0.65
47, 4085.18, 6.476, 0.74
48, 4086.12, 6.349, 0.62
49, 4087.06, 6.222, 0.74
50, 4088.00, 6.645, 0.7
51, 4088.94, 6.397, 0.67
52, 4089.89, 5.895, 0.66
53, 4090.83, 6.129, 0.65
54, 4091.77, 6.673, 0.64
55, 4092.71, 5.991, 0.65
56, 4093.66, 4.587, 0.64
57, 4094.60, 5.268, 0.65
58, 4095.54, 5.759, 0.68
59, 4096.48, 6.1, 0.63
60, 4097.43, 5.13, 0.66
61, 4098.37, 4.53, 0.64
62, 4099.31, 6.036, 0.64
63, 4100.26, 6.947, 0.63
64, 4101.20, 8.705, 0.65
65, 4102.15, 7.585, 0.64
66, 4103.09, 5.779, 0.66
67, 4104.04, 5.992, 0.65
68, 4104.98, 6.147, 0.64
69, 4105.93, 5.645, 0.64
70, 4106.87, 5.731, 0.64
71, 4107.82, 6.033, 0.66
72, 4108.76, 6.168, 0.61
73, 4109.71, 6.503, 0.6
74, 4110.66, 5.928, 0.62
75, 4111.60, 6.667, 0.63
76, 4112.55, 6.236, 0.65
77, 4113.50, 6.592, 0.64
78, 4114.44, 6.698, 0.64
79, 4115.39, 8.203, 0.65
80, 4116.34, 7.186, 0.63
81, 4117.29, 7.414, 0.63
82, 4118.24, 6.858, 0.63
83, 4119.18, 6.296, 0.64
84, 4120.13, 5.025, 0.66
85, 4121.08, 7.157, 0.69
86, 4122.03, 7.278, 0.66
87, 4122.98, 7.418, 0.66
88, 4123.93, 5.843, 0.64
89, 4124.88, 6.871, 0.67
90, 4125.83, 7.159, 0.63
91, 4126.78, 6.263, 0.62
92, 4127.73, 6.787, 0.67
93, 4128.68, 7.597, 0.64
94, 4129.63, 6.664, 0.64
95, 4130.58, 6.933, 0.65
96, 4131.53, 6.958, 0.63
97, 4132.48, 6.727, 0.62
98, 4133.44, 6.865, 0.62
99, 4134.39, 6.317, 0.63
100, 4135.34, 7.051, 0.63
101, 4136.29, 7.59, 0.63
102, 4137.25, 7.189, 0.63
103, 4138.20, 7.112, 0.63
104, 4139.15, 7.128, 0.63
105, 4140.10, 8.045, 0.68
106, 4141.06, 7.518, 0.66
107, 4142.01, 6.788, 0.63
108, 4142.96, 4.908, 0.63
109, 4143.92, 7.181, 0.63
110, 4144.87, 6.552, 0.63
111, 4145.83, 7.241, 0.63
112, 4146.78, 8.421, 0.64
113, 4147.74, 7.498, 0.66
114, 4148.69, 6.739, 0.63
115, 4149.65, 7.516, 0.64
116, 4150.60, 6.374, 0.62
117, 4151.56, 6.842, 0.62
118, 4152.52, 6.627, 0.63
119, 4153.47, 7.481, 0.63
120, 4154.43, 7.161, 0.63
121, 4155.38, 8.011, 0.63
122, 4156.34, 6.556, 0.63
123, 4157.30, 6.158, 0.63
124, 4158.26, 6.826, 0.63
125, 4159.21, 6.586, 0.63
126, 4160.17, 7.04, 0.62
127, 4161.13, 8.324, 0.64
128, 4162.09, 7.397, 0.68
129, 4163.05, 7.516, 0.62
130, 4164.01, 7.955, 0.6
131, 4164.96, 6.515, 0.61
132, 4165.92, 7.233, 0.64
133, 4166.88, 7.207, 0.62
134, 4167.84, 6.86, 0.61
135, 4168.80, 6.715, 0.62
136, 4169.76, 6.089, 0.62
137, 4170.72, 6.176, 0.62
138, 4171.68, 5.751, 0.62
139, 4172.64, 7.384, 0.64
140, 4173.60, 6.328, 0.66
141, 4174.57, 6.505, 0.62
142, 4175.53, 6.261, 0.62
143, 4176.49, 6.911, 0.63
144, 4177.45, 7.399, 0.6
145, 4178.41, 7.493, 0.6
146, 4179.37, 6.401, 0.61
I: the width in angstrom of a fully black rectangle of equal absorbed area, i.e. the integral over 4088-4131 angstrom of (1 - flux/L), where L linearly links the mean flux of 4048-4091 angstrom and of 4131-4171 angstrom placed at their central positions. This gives 3.83 angstrom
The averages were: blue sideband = 7.07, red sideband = 7.03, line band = 6.42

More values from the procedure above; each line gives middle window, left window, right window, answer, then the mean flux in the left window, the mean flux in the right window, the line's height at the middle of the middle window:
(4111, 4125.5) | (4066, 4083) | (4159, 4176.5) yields 0.6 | 7.28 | 6.88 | 7.1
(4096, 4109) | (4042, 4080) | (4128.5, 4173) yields 1.7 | 7.16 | 7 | 7.09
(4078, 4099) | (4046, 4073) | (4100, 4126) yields 1.9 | 7.22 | 6.64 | 6.9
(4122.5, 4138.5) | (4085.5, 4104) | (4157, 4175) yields -1.0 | 6.14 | 6.88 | 6.51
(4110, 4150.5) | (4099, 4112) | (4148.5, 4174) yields -1.5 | 6.42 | 6.94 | 6.65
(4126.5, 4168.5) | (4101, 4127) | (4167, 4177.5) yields -3.0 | 6.6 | 6.57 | 6.58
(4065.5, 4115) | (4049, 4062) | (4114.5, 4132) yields 2.6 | 7.04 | 6.88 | 6.96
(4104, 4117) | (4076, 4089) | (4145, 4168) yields 1.0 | 6.85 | 7.16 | 6.97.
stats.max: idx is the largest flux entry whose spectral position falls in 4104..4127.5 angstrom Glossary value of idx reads 8.203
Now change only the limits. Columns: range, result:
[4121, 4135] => 7.597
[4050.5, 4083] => 8.583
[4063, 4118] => 8.705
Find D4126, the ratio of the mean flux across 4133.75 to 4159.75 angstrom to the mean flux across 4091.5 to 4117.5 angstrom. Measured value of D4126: 1.1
